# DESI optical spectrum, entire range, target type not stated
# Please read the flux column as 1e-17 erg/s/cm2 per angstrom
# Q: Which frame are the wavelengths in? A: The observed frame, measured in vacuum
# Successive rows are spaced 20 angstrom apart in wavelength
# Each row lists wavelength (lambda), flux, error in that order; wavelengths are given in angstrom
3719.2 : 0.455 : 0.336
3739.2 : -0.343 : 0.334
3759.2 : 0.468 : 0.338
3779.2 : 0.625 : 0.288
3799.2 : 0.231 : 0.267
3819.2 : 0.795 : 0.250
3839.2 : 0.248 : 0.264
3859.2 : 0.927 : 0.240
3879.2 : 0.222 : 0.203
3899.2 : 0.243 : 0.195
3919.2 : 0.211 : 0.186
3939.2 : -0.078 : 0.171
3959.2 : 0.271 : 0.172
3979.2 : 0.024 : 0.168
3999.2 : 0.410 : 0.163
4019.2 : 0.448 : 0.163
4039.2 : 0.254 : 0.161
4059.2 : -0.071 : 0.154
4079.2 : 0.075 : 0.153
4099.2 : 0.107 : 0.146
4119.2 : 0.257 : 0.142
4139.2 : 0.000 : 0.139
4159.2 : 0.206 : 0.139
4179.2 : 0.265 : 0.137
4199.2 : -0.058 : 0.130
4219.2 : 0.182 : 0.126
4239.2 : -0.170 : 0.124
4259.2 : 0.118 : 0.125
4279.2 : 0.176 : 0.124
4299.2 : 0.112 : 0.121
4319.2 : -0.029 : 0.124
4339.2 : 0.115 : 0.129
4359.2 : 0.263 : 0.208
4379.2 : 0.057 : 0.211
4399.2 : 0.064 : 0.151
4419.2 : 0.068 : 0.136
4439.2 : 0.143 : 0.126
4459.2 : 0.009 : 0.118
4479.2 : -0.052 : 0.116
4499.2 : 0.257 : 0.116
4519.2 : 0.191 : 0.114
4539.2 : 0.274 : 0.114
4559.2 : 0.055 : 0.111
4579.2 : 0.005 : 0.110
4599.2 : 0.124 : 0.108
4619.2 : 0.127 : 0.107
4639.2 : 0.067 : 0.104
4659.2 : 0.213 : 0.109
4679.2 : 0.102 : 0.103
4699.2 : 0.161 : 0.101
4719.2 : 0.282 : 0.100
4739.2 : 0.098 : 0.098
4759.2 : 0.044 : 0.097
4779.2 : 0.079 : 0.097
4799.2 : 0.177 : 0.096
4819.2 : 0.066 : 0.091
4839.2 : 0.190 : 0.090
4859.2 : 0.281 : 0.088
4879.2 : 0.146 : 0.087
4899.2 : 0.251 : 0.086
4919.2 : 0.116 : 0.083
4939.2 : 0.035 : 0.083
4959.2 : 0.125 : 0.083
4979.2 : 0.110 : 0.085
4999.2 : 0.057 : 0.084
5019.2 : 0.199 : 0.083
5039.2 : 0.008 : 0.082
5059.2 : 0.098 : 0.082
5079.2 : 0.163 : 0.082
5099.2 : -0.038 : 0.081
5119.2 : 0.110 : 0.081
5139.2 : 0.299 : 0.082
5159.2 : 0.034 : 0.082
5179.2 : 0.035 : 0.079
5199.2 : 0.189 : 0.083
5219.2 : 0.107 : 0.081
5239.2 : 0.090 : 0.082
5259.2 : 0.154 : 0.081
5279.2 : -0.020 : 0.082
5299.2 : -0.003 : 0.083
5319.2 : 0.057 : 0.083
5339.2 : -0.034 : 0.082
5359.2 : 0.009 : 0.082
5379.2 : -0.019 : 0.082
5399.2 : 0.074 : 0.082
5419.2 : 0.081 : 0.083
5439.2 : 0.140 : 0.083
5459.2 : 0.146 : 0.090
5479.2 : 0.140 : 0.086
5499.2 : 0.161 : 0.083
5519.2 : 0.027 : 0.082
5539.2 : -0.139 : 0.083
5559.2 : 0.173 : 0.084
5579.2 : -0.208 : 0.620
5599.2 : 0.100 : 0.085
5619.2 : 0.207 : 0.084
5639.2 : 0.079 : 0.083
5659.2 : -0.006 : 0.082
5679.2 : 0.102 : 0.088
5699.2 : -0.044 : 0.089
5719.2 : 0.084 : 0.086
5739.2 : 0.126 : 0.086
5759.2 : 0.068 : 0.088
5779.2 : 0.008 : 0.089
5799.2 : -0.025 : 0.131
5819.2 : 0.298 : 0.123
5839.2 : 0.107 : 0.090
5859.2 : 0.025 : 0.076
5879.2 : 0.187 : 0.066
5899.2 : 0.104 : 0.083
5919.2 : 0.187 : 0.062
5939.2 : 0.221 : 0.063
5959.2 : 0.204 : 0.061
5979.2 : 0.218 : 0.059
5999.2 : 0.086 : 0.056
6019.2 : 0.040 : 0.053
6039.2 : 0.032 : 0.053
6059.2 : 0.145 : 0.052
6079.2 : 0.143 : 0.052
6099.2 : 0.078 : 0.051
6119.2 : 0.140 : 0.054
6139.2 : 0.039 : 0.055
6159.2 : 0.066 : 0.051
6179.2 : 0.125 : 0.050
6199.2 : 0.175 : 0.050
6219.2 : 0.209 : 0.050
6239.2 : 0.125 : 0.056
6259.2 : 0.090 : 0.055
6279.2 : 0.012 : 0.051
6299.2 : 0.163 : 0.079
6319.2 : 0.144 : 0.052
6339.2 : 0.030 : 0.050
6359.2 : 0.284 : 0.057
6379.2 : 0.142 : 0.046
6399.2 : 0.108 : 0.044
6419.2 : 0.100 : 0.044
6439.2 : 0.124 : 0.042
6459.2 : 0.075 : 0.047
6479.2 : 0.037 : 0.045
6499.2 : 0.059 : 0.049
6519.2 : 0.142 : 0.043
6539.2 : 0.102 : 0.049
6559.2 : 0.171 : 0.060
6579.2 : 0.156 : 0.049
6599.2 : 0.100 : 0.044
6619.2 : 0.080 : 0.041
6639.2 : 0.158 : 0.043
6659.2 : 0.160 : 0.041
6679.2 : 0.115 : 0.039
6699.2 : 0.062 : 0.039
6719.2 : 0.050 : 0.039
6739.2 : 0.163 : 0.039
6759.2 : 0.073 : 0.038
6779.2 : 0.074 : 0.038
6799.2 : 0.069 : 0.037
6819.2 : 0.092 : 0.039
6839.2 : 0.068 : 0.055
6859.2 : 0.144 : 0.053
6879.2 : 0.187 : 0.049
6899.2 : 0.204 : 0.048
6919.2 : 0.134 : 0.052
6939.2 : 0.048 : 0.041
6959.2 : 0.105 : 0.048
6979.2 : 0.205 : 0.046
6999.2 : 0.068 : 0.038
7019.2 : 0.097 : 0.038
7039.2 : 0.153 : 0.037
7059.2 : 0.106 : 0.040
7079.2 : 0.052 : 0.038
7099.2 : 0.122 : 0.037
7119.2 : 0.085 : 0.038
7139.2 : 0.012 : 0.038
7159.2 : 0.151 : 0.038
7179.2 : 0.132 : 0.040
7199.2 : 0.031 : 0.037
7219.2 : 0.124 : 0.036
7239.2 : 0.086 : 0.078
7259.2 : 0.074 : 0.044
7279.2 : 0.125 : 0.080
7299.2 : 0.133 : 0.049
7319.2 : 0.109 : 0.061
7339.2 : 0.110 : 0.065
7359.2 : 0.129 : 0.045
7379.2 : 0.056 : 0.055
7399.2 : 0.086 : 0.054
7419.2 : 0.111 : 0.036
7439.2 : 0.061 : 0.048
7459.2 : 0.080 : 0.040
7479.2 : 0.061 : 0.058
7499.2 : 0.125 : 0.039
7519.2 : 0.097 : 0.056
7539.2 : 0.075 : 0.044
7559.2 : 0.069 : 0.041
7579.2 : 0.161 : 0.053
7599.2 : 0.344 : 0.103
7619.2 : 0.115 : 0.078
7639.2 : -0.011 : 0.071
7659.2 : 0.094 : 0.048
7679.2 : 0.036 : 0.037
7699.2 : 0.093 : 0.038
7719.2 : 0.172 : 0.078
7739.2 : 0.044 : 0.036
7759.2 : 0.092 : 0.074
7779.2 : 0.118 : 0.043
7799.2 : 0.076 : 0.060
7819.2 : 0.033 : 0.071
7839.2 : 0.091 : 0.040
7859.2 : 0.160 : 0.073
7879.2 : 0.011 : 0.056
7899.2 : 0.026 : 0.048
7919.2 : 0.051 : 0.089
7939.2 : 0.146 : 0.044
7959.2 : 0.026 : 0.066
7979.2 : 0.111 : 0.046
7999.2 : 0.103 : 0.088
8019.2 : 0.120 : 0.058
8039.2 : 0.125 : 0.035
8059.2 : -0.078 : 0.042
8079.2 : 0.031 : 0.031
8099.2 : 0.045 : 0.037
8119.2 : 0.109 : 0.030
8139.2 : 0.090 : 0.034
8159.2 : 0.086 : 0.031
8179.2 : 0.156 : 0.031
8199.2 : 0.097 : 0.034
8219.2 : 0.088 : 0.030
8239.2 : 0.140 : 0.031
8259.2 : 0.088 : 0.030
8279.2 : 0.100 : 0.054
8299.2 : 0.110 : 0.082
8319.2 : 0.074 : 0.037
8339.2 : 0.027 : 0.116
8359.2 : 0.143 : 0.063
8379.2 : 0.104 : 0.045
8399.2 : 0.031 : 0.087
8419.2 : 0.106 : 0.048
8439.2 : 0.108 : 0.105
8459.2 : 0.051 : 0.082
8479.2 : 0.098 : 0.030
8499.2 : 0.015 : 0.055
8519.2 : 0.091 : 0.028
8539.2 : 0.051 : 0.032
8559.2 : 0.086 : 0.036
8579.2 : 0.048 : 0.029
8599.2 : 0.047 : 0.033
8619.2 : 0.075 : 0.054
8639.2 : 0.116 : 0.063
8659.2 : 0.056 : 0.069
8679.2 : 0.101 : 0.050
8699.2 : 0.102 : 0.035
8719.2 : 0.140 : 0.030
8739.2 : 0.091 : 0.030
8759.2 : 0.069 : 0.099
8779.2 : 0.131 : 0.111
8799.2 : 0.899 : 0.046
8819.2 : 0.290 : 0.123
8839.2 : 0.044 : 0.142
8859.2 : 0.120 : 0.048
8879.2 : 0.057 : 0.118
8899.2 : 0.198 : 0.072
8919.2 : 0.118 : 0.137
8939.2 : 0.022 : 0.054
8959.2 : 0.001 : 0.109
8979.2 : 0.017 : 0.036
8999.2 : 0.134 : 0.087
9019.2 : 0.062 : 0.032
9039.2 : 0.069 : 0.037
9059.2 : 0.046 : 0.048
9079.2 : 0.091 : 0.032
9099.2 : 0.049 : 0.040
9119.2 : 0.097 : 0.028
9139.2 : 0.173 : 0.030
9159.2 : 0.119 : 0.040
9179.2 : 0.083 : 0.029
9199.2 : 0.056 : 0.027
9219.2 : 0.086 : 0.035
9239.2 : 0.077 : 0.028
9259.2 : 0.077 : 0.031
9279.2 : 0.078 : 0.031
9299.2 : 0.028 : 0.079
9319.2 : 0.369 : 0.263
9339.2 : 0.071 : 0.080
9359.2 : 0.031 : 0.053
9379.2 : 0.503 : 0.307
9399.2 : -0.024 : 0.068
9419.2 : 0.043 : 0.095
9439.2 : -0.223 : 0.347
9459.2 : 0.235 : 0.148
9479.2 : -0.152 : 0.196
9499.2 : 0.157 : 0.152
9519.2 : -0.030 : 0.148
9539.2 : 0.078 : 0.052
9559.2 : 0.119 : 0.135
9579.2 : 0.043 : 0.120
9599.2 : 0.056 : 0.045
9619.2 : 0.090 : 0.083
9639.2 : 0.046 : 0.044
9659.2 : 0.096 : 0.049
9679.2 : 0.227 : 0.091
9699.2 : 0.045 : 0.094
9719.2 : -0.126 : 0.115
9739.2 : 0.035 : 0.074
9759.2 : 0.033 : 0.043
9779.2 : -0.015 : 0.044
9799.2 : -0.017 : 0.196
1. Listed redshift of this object 1.361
